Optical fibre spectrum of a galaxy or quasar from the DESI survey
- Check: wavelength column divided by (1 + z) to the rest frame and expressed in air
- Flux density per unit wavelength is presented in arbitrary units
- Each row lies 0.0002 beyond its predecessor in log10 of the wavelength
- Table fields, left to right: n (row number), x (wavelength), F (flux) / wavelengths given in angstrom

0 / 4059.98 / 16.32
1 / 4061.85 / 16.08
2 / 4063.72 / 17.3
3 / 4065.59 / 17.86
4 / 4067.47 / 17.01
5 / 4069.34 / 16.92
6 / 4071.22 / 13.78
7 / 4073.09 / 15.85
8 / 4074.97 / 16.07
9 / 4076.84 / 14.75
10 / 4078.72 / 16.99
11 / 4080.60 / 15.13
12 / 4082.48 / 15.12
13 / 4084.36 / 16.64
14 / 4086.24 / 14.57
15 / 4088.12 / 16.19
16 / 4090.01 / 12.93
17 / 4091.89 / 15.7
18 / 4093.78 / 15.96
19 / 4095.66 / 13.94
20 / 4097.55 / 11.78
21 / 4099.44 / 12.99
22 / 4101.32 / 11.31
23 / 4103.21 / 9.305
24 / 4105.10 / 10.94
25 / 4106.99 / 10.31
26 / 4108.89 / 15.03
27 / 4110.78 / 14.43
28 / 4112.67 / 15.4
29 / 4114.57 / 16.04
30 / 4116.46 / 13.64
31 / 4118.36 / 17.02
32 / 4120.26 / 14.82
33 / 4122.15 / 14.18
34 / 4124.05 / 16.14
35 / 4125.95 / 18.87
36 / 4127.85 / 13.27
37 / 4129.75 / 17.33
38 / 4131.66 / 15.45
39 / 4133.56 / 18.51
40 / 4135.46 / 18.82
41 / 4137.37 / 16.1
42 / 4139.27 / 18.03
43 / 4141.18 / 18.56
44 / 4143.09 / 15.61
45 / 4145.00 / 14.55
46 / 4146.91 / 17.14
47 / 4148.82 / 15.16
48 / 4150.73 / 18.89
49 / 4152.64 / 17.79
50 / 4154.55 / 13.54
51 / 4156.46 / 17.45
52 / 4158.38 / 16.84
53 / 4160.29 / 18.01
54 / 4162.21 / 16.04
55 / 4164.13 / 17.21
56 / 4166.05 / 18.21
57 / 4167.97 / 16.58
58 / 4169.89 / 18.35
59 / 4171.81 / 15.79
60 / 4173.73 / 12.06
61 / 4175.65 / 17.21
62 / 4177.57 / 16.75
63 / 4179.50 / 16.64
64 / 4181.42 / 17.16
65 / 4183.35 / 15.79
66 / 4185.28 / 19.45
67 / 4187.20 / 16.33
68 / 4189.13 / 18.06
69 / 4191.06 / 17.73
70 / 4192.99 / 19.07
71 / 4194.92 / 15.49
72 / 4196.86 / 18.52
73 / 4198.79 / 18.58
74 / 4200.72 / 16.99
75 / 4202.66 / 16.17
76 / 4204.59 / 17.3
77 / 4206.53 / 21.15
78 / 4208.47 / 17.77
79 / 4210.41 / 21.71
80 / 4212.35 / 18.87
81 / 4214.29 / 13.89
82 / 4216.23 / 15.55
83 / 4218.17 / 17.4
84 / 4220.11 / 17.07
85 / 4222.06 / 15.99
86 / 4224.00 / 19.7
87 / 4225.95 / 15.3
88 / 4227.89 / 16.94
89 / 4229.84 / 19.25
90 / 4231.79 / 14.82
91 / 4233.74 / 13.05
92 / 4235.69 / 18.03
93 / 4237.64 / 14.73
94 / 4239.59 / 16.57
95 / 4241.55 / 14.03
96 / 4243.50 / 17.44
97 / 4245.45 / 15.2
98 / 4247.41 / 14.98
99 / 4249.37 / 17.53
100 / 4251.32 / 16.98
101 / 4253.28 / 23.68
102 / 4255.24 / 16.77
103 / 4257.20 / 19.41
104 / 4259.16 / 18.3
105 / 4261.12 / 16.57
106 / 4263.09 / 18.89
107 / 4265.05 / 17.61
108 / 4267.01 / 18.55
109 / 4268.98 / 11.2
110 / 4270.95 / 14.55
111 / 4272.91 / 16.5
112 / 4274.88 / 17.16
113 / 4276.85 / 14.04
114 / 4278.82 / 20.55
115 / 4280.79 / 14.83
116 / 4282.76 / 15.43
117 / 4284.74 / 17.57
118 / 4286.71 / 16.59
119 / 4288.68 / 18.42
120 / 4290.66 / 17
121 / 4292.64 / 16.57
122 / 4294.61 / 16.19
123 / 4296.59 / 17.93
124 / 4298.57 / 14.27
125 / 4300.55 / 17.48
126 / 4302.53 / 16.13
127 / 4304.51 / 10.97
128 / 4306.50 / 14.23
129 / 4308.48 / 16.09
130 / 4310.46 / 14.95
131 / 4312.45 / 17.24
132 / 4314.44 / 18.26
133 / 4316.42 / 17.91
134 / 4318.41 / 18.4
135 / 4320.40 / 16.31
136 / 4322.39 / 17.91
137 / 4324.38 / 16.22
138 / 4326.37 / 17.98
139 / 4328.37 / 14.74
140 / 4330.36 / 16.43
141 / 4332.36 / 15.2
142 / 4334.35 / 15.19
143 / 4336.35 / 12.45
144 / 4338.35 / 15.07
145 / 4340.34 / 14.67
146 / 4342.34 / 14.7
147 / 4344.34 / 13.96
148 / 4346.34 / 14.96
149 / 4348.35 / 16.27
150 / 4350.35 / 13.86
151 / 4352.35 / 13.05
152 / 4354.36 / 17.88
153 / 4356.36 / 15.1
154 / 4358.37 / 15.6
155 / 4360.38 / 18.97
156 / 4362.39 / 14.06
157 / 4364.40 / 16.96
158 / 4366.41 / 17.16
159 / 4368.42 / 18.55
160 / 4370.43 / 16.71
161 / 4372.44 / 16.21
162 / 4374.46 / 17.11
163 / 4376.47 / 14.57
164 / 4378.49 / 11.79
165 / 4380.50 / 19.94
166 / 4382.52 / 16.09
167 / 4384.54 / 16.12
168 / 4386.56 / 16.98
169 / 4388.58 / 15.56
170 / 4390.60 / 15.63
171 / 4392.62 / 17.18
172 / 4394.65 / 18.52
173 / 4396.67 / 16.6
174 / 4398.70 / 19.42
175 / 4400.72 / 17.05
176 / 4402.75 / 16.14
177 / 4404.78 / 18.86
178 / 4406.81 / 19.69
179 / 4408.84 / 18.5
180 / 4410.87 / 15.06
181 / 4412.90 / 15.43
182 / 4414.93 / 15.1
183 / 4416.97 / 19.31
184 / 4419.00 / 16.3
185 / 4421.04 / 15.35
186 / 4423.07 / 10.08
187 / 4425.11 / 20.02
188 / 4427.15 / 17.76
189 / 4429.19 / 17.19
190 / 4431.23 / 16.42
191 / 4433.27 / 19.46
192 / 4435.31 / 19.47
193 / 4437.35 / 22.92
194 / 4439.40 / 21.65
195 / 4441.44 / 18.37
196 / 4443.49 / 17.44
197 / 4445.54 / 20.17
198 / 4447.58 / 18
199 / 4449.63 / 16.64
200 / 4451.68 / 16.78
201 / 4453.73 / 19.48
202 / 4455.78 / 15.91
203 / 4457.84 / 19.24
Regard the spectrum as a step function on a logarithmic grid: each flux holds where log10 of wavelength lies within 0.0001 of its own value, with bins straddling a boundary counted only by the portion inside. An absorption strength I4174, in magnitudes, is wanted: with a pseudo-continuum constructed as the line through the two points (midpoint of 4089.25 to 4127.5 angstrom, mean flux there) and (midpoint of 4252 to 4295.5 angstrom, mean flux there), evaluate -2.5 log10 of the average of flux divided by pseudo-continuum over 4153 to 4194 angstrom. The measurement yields -0.11 mag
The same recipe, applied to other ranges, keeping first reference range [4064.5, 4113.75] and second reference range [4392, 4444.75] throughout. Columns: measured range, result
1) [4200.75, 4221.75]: -0.13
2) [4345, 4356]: 0.13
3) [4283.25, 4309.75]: 0.03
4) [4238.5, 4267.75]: -0.09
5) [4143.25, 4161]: -0.10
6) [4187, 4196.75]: -0.13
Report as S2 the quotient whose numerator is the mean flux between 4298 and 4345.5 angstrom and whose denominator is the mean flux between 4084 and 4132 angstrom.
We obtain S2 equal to 1.1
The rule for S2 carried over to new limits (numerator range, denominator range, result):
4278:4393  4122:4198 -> 0.96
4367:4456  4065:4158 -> 1.13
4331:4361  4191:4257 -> 0.88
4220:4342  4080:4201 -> 1.03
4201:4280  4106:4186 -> 1.05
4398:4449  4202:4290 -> 1.05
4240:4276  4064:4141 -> 1.12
